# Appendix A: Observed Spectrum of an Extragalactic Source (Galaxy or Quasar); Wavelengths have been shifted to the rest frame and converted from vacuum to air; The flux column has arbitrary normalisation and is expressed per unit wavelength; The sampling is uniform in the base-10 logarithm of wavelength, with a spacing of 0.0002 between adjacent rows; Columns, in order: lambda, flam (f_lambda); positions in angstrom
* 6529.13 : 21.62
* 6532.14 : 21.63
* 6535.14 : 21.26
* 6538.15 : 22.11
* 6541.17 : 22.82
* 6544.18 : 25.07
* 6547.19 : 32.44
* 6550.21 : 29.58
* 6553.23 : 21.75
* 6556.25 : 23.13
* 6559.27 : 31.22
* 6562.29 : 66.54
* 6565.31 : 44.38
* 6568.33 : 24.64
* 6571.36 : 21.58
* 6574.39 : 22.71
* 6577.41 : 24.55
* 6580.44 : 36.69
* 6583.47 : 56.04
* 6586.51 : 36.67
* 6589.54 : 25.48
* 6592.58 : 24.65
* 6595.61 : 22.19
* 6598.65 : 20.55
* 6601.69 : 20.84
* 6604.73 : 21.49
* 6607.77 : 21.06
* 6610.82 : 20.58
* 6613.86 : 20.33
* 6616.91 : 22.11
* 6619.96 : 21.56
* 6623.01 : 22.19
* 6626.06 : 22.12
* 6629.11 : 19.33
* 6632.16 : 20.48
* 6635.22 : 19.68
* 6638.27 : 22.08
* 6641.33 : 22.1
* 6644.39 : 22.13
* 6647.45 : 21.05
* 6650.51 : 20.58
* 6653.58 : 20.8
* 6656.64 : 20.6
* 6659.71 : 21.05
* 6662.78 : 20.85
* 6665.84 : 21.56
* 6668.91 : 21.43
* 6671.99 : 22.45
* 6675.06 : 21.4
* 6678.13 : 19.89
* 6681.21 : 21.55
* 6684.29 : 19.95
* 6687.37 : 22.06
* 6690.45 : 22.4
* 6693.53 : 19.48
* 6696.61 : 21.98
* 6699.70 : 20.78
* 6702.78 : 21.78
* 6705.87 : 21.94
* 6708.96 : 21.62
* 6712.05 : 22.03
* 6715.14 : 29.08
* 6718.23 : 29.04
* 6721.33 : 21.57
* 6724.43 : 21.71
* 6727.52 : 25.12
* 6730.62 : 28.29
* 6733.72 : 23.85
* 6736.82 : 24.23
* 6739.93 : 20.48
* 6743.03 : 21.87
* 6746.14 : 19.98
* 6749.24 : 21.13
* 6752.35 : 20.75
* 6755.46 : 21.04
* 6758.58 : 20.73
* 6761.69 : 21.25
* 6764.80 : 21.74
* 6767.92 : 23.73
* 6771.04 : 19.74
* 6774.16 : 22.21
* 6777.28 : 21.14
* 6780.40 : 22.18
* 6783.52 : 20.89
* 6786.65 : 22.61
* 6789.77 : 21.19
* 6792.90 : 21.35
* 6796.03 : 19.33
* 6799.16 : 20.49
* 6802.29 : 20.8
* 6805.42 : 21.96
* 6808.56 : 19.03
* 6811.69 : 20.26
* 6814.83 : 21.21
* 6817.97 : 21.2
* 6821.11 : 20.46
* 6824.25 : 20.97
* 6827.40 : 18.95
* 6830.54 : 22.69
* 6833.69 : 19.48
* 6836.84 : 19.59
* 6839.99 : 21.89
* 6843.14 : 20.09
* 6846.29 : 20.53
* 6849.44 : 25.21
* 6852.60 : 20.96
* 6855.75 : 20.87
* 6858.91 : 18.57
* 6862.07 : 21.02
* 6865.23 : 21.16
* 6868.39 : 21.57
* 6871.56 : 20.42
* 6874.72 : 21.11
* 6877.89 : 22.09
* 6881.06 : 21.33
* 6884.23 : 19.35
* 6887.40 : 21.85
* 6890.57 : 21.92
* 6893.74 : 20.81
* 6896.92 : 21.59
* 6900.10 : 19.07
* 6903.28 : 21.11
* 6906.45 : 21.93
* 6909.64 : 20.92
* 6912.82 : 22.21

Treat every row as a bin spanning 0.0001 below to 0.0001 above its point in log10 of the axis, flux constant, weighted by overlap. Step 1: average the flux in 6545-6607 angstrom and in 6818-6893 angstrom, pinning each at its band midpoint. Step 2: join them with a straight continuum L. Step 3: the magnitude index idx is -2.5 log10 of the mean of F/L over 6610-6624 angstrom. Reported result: 0.33 mag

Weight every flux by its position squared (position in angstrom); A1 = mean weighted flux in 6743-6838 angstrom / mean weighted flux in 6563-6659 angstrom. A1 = 0.89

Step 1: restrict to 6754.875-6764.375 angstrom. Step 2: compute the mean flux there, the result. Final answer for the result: 21.1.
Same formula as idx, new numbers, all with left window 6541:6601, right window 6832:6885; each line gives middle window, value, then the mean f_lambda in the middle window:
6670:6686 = 0.27 mag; 21.1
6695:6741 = 0.09 mag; 23.6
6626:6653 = 0.33 mag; 21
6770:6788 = 0.10 mag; 21.5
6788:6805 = 0.11 mag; 20.8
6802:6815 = 0.10 mag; 20.6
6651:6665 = 0.31 mag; 20.8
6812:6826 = 0.07 mag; 20.9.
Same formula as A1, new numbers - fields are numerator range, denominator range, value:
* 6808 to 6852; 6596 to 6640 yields 1.06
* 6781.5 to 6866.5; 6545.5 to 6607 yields 0.74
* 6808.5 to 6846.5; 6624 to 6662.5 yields 1.03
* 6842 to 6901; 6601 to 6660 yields 1.07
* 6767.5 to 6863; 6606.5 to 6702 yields 1.04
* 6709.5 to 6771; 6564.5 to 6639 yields 0.95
